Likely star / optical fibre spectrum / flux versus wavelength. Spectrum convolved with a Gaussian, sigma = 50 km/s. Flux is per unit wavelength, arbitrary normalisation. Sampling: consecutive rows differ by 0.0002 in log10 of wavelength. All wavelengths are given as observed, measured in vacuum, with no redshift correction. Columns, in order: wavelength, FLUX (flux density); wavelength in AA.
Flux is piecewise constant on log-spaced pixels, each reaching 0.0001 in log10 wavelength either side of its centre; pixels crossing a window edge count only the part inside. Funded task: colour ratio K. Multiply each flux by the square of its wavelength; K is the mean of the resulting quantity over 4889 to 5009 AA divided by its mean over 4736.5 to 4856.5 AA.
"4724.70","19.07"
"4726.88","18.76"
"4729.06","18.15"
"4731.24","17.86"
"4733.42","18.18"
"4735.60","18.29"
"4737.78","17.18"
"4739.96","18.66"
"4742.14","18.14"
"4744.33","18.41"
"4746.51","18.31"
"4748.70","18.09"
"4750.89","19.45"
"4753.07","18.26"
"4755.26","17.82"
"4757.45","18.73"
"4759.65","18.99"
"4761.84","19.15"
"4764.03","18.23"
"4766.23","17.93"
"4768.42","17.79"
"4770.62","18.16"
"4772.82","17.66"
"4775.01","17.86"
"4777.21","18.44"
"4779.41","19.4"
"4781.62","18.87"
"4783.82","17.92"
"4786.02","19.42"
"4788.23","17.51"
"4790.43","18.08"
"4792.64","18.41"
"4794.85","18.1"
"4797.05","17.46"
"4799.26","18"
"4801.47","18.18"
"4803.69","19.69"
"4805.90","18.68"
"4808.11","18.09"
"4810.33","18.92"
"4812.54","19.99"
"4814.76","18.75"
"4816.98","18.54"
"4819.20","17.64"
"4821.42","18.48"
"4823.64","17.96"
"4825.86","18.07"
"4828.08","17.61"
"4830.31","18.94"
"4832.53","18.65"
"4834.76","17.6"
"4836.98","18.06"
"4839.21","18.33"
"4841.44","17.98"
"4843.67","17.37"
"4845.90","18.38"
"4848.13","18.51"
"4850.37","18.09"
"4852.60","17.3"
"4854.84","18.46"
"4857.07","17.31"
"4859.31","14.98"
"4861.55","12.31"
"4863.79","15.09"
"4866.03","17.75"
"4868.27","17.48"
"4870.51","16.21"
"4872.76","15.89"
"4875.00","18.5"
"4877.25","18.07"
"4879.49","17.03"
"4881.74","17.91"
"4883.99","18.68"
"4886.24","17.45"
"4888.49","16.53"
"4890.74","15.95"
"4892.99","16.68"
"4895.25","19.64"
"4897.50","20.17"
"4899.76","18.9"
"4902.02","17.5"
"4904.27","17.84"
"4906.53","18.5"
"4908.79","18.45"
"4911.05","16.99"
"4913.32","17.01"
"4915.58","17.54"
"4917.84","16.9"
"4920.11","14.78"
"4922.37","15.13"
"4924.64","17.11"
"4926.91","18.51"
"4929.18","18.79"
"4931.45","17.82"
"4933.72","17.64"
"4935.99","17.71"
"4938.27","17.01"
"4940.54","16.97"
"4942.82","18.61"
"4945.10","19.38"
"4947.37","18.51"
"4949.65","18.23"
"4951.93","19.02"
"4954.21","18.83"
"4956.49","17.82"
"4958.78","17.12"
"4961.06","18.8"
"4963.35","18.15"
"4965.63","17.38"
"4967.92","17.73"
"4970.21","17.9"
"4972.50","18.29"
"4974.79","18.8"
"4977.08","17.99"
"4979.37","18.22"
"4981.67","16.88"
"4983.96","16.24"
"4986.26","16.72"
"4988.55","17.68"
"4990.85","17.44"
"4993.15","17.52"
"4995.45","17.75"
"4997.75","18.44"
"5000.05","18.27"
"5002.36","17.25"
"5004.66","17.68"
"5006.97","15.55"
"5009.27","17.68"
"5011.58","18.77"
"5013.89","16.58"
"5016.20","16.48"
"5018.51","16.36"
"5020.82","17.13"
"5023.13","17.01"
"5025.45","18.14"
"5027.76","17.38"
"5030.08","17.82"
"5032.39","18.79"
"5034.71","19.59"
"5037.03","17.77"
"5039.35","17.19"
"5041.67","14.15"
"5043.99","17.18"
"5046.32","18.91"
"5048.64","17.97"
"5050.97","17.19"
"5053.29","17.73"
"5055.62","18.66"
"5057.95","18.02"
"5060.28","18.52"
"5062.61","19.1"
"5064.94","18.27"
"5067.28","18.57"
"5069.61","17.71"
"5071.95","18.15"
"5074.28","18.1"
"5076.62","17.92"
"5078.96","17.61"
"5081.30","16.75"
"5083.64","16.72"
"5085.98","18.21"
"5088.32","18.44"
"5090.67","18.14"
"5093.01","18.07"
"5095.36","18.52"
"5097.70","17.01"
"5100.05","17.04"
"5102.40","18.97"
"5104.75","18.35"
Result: 1.03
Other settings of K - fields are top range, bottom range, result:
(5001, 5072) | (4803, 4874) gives 1.08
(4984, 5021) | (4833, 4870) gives 1.07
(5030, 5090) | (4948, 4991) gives 1.04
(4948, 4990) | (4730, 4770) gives 1.07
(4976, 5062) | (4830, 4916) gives 1.06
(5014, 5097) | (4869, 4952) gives 1.07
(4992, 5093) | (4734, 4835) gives 1.07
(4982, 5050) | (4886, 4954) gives 1.02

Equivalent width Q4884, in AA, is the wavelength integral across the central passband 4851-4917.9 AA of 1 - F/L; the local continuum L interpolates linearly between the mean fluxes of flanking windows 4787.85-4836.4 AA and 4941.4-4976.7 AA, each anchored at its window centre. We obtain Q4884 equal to 3.66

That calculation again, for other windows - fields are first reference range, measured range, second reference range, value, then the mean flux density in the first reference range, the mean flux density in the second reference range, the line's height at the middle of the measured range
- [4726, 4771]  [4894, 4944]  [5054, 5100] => 1.2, 18.3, 18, 18.1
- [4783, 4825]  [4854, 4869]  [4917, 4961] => 1.7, 18.4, 17.7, 18.1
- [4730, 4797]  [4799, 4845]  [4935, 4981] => -0.3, 18.3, 18.1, 18.2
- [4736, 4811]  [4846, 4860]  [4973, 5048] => 0.4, 18.3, 17.5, 18.1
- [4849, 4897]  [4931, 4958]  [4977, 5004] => -1.2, 17.1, 17.5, 17.3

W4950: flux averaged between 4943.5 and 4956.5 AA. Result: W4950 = 18.7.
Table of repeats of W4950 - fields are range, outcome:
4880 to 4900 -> 17.9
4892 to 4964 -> 17.9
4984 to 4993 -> 17.2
